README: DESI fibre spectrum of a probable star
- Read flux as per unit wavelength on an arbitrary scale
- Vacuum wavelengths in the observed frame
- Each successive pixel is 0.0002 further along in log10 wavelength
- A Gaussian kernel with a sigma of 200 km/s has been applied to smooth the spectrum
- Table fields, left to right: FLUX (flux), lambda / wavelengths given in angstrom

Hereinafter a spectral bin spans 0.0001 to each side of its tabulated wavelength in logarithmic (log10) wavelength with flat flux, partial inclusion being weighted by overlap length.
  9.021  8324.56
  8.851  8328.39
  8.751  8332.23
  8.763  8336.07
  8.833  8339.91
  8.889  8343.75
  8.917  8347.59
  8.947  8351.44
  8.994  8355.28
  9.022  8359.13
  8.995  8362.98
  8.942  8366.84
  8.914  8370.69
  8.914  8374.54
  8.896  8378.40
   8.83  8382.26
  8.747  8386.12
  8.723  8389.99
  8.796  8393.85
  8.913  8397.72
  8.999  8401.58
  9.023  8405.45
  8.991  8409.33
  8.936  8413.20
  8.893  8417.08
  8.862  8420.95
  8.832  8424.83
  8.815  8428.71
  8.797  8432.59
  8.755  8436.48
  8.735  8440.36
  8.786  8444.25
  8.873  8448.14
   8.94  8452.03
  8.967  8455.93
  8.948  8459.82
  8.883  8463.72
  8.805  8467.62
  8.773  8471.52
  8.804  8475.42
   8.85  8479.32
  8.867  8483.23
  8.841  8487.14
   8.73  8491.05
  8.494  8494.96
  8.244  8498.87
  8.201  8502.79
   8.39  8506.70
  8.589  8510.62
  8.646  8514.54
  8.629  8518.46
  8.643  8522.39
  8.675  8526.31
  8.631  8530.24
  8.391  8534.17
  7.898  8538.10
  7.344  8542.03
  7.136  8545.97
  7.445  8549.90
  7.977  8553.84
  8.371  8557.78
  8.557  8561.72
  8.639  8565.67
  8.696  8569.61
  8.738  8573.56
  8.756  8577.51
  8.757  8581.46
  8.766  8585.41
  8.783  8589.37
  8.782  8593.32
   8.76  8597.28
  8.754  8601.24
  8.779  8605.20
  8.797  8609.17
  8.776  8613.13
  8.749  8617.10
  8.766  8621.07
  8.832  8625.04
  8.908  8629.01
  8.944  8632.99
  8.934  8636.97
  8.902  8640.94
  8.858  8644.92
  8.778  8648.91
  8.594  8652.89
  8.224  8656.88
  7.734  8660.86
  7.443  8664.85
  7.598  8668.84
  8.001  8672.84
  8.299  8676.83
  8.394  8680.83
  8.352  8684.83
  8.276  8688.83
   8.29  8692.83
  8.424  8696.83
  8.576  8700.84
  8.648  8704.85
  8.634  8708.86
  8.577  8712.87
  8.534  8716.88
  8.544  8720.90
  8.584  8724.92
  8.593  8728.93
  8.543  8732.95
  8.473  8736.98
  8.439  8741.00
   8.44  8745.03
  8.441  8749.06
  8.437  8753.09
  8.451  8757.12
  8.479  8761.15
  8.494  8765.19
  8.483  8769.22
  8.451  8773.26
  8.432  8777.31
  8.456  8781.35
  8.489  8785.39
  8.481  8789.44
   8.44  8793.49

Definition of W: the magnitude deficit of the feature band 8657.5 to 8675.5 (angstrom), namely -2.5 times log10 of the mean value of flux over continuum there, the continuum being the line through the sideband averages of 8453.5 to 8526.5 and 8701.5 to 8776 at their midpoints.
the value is 0.11 mag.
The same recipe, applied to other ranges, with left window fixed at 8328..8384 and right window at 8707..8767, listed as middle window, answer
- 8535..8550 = 0.16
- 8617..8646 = -0.03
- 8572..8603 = -0.01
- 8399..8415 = -0.02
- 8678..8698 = 0.03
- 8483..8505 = 0.03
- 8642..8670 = 0.05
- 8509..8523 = 0.01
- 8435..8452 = 0.00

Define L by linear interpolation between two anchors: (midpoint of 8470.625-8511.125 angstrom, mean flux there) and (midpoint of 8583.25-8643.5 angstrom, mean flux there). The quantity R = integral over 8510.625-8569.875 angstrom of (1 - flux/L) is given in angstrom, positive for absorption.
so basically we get 3.08 angstrom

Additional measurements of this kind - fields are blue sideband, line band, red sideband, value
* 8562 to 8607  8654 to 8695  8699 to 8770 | 2.5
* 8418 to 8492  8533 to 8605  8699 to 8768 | 2.7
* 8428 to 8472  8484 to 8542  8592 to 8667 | 2.0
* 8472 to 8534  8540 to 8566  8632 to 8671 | 2.0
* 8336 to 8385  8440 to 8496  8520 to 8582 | -1.8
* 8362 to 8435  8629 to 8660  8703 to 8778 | -0.4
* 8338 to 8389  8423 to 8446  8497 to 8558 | -0.5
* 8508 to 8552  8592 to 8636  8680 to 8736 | -2.5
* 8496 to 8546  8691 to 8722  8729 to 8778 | -0.3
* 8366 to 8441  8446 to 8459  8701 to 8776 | -0.2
